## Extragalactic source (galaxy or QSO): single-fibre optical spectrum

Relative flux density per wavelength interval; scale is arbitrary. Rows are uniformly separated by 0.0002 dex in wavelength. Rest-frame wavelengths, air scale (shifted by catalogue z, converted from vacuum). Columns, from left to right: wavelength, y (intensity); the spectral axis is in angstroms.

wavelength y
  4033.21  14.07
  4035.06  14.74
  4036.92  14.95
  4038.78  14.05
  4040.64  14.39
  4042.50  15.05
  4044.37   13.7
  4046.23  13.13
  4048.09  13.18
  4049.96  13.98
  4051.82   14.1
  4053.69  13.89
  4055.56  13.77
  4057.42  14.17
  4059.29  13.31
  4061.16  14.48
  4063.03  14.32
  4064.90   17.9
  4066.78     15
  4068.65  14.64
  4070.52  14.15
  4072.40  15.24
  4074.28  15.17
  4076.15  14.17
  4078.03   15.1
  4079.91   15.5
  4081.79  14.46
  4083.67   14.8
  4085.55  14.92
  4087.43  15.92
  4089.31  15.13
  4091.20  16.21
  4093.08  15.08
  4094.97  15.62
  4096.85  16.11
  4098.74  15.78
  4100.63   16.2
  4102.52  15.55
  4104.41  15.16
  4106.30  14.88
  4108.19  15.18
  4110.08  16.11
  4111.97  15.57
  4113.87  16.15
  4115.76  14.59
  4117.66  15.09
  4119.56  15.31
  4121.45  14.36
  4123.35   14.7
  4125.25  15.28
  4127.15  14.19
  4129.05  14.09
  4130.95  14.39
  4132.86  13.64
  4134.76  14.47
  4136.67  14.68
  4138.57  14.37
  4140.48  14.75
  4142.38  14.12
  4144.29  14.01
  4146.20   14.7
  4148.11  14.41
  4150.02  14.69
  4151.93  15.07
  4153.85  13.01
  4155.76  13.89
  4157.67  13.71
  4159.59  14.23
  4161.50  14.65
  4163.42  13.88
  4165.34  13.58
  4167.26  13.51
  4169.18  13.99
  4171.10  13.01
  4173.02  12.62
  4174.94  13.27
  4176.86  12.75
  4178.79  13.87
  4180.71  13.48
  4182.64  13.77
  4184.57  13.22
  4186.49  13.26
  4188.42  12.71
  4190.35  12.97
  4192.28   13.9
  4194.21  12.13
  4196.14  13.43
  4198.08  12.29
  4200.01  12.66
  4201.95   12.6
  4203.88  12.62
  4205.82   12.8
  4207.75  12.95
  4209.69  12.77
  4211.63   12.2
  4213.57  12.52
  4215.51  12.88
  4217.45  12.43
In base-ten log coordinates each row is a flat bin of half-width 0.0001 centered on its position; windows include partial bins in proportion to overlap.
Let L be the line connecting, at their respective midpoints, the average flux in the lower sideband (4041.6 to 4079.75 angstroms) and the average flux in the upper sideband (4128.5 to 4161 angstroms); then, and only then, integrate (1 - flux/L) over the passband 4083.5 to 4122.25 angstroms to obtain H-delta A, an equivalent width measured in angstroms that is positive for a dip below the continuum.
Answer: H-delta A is -2.9 angstroms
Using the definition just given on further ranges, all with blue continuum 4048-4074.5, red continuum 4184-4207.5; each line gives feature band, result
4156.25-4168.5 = -0.6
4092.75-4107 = -1.6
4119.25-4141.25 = -1.3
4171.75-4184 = -0.2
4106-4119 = -1.4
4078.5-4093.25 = -1.1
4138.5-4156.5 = -1.1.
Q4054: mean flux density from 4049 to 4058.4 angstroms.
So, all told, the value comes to 14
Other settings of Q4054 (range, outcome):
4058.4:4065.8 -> 15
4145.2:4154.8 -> 14.4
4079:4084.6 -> 14.9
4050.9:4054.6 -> 14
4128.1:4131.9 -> 14.2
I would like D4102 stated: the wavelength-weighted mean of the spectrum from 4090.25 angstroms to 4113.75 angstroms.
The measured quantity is 15.6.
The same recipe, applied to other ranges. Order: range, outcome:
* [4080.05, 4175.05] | 14.7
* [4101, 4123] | 15.3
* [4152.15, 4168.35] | 13.9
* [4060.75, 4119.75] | 15.3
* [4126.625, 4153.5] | 14.4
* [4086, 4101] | 15.7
